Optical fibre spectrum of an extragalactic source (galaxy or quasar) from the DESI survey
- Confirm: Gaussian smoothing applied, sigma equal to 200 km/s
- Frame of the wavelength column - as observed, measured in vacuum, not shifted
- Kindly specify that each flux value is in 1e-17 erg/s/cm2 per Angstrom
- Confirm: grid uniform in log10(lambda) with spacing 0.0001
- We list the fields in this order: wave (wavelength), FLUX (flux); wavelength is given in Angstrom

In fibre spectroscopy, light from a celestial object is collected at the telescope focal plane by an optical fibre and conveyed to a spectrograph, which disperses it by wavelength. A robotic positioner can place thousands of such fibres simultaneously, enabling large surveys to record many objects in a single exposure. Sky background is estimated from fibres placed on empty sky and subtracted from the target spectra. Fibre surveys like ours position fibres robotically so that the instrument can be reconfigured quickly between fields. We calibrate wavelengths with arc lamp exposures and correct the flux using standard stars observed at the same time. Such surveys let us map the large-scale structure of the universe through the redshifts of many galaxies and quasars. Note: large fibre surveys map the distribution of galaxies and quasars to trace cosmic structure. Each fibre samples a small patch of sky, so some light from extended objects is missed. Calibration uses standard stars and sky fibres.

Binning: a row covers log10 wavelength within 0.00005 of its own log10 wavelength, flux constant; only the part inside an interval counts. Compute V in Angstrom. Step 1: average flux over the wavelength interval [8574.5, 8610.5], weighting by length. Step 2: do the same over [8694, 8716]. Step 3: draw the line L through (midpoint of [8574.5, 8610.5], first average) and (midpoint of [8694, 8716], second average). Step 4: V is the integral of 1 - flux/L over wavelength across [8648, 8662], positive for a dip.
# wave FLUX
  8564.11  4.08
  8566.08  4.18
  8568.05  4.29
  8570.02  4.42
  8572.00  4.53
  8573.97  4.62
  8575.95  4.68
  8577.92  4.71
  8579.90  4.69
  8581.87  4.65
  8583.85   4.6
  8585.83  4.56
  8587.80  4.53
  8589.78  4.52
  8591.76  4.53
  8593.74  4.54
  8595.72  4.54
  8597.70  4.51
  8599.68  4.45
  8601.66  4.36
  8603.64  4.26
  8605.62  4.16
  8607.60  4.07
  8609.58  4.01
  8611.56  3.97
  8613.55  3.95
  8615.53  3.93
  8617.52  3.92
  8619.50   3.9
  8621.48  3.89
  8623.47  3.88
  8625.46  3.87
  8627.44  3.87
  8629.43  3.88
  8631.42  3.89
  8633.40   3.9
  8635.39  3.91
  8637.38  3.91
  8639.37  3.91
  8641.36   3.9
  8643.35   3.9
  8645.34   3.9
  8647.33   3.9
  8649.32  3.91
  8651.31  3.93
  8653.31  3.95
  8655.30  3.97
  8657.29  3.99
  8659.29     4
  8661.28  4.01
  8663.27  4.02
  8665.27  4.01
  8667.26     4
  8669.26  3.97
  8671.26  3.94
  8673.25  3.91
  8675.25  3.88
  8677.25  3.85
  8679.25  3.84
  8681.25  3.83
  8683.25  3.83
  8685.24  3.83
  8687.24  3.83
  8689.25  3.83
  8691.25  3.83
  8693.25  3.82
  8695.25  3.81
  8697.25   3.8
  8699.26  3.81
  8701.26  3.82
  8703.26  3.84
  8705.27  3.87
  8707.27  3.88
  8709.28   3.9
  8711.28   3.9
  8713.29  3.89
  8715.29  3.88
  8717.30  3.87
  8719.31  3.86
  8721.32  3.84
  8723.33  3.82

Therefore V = 0.6 Angstrom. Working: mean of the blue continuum 4.47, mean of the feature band 3.96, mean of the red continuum 3.85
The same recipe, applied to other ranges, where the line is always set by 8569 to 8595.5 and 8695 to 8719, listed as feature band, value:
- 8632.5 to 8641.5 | 0.8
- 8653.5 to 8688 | 1.2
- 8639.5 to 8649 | 0.7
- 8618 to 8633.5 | 1.6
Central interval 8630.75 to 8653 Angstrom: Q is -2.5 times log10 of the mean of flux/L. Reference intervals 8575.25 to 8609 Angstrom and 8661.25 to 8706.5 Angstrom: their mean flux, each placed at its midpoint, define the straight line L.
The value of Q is 0.07 mag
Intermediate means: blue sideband 4.48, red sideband 3.87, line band 3.91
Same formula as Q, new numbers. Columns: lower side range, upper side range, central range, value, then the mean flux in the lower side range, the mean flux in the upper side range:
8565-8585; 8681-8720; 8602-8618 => 0.08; 4.53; 3.85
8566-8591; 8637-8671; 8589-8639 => 0.04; 4.55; 3.95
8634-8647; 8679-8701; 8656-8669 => -0.04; 3.9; 3.82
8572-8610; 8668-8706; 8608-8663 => 0.07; 4.48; 3.85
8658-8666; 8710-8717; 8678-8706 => 0.03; 4.01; 3.89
